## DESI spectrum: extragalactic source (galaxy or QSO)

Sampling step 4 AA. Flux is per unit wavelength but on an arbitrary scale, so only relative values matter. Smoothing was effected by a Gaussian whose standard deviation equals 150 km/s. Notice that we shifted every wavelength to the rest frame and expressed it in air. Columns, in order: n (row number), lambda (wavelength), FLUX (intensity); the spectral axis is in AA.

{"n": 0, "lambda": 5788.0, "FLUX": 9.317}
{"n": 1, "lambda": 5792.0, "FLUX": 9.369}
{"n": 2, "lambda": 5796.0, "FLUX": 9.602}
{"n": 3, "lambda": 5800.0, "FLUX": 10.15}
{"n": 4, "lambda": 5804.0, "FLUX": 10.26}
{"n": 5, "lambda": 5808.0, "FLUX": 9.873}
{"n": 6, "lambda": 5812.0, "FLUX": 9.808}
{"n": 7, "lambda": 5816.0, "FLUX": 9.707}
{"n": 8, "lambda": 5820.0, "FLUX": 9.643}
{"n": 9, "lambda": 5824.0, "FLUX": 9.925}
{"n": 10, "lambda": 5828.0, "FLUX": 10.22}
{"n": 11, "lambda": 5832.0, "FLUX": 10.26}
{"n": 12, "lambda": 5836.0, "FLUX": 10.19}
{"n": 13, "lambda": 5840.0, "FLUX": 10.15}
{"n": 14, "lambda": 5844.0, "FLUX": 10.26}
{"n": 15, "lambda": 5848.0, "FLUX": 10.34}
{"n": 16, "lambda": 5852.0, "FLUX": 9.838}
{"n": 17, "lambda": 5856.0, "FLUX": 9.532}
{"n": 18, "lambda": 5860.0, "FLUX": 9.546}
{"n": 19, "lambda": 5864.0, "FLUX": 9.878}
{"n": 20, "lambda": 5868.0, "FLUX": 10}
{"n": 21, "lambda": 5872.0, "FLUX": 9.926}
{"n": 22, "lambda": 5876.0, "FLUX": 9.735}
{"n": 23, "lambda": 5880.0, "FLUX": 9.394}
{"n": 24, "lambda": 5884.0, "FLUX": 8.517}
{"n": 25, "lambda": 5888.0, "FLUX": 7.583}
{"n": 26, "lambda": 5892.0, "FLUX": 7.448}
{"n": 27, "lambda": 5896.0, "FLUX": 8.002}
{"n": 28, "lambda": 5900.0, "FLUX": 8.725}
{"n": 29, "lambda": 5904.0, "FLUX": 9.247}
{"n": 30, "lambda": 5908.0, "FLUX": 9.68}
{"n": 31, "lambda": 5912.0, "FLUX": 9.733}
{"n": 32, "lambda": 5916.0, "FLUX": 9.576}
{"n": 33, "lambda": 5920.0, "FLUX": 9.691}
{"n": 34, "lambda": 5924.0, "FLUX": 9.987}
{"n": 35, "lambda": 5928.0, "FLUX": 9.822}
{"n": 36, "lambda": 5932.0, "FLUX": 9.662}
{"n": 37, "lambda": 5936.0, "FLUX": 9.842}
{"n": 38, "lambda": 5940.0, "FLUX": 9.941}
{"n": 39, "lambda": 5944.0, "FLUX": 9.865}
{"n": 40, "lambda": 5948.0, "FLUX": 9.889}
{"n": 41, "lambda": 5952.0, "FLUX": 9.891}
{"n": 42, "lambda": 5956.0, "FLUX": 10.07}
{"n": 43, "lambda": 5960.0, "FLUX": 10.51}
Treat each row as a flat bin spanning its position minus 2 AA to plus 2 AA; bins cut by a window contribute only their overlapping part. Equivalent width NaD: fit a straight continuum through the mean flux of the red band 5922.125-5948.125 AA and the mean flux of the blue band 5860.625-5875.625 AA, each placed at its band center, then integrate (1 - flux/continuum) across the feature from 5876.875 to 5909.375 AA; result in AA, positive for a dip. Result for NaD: 4.2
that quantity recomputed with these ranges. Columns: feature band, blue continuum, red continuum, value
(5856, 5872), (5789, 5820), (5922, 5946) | 0.1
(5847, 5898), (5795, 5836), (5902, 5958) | 3.5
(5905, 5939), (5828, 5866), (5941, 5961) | 0.9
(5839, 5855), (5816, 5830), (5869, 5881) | -0.5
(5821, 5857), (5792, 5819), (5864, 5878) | -0.8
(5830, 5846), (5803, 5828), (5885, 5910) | -1.2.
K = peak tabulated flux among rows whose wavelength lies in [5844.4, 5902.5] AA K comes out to 10.34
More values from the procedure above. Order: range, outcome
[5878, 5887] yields 9.394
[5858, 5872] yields 10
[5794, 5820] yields 10.26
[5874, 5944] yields 9.987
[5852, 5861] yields 9.838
